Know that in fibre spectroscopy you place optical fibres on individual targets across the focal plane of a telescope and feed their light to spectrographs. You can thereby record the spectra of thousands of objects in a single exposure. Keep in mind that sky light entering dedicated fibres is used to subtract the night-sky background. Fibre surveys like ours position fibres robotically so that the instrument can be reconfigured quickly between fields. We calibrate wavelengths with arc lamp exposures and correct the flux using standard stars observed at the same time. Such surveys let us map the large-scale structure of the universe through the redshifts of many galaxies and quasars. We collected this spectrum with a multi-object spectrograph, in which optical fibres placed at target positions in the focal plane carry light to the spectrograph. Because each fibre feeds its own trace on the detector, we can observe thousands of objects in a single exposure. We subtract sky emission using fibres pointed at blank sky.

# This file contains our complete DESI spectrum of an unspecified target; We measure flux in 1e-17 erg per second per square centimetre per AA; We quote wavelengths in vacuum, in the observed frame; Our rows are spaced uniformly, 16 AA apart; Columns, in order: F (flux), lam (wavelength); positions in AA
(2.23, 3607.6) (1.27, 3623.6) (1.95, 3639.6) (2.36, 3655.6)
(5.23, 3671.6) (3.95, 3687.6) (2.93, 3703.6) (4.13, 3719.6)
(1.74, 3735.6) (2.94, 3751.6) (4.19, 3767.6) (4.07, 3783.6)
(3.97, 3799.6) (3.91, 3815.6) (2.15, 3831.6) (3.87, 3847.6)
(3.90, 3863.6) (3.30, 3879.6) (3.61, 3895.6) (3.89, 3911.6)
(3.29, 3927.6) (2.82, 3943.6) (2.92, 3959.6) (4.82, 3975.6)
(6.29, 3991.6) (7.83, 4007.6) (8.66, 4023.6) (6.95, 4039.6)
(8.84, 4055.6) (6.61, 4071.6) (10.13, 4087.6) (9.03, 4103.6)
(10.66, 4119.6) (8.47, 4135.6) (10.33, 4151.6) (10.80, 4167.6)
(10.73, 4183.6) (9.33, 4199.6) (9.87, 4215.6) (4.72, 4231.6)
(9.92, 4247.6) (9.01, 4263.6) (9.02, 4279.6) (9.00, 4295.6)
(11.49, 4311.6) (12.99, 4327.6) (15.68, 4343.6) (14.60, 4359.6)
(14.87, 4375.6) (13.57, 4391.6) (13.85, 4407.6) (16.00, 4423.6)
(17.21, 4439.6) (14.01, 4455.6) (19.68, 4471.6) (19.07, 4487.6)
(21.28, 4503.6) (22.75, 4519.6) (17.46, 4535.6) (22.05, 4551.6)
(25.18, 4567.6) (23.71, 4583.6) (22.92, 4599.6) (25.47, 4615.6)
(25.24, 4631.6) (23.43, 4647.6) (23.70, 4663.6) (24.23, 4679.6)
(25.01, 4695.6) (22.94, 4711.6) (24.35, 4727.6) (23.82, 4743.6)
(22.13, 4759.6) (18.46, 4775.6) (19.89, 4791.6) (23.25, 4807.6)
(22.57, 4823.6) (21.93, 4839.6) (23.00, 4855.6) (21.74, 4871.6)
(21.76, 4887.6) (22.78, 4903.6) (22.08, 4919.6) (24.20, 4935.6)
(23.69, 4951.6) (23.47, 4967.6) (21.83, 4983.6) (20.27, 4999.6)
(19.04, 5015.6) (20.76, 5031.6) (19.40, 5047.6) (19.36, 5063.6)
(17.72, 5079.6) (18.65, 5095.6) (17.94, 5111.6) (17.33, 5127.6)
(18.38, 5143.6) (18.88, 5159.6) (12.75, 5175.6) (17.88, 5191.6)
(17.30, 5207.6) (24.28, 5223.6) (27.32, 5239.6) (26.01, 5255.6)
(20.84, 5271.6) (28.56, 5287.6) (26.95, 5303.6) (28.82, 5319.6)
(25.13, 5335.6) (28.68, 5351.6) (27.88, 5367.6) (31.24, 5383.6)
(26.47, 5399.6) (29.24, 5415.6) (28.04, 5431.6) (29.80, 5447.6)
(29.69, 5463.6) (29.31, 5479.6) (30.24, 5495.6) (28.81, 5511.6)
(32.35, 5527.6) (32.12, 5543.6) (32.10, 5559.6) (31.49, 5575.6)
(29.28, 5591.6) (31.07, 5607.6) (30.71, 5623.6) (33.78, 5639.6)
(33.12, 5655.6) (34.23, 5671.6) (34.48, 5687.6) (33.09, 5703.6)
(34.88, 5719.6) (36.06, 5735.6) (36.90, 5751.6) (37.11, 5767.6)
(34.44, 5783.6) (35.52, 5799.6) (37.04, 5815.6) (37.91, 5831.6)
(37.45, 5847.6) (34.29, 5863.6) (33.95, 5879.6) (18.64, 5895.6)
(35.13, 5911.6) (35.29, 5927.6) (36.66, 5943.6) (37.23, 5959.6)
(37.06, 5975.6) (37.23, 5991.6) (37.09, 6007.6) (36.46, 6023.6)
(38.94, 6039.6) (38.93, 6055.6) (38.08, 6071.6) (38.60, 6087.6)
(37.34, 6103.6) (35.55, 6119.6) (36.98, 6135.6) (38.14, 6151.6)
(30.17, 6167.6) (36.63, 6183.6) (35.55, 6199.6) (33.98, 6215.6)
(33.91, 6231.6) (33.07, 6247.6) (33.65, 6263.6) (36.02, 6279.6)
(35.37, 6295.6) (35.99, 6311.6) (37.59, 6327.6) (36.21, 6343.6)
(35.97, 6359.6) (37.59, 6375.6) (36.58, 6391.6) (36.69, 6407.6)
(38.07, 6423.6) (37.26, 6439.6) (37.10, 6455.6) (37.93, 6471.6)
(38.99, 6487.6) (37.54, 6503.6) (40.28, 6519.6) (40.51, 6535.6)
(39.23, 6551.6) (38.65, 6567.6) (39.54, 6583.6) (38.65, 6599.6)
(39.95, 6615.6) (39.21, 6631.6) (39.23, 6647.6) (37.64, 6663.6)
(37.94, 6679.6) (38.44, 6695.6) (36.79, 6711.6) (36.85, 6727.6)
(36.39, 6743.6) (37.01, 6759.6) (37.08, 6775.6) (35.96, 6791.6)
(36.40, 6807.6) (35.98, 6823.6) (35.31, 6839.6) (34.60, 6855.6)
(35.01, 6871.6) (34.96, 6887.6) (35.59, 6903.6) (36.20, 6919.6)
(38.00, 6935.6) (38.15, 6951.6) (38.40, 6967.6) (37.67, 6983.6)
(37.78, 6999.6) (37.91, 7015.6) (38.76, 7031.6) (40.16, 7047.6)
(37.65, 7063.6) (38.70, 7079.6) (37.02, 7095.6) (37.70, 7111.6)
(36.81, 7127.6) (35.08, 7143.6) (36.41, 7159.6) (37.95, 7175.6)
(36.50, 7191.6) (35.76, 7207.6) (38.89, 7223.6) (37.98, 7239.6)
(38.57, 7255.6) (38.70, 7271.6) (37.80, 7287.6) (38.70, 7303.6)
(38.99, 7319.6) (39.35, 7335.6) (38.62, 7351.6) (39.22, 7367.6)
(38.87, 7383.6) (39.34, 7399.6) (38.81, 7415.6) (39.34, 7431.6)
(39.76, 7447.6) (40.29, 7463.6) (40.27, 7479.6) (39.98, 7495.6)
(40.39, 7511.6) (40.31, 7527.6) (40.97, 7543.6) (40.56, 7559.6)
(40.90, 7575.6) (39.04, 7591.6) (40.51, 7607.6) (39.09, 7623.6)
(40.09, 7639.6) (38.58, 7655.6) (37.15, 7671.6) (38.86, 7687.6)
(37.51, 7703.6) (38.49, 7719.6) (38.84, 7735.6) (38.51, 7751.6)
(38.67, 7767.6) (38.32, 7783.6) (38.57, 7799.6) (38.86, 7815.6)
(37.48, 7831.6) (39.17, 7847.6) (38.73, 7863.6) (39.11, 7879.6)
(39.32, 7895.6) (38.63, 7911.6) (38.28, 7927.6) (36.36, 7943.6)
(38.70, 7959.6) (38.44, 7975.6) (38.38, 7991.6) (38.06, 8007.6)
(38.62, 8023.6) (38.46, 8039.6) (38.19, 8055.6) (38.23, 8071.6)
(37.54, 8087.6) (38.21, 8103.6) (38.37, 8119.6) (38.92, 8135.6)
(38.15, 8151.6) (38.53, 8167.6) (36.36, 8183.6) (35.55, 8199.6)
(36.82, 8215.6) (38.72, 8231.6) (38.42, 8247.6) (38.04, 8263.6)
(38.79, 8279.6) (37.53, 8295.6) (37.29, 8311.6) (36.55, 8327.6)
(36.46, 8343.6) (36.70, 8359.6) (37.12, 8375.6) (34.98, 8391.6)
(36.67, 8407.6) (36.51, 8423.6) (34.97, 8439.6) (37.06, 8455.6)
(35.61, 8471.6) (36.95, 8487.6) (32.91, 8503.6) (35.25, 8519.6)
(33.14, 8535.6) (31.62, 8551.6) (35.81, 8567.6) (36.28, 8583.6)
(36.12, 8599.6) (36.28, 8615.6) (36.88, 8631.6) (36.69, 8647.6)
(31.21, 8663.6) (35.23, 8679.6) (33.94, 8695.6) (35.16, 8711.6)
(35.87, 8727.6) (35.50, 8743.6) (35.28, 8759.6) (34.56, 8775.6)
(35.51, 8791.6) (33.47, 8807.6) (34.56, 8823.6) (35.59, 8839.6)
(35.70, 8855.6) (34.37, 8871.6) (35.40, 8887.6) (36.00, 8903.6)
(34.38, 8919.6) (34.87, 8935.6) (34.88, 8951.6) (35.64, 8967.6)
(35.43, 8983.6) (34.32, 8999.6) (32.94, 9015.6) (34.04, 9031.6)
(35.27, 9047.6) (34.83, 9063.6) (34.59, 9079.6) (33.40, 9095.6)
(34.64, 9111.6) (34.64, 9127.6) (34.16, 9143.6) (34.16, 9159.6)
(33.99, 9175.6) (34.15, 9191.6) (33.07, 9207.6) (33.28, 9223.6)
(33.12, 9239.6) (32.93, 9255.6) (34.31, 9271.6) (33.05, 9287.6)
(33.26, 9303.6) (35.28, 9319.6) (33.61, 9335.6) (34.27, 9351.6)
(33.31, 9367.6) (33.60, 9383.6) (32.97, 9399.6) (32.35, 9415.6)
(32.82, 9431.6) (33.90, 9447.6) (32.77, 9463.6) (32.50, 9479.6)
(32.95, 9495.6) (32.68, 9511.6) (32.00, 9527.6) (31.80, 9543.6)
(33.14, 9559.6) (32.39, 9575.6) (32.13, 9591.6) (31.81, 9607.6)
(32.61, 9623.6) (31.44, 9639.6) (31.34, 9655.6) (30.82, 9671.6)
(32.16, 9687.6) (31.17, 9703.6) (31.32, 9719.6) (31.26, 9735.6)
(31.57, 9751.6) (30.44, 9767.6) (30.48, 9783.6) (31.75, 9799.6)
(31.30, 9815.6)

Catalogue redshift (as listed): 0.000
